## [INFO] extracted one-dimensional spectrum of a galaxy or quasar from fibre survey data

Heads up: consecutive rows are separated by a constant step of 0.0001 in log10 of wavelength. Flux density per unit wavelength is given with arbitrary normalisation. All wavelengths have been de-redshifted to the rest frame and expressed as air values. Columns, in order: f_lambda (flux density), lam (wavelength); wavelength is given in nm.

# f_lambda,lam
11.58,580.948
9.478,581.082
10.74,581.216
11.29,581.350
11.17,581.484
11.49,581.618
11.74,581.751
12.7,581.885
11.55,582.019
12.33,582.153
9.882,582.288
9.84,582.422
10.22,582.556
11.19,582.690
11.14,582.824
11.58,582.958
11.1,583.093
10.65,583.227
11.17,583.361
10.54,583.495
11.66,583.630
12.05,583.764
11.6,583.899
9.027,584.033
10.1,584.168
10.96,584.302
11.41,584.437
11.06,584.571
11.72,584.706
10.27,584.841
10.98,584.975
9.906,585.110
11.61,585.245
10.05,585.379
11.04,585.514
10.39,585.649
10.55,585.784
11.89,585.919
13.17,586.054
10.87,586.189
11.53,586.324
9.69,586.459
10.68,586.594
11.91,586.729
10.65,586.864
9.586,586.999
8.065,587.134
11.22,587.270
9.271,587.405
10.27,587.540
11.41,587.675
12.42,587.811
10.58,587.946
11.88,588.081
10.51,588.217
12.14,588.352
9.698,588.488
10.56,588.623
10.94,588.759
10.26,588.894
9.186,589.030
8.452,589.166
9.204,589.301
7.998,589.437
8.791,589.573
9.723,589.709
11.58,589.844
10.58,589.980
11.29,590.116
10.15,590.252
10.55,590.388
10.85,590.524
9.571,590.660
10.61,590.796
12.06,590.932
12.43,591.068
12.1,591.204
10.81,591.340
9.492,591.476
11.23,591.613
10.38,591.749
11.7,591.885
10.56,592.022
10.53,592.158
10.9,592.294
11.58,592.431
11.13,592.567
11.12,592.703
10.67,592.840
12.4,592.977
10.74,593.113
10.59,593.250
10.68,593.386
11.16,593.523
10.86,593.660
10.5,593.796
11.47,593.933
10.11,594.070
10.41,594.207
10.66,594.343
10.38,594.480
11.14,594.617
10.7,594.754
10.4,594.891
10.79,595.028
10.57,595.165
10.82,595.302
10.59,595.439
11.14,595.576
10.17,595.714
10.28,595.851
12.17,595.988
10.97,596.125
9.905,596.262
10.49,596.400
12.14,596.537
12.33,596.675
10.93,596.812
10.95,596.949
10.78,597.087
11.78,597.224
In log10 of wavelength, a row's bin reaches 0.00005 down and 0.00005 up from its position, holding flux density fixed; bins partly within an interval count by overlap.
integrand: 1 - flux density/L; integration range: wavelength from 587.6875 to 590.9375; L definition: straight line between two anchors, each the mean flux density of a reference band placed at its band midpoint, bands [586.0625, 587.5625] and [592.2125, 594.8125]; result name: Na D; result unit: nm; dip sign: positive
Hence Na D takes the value 0.073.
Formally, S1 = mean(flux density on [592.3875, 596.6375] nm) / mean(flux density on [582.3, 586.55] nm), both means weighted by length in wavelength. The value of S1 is 1.0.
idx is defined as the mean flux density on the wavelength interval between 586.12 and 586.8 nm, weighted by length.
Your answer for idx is 10.9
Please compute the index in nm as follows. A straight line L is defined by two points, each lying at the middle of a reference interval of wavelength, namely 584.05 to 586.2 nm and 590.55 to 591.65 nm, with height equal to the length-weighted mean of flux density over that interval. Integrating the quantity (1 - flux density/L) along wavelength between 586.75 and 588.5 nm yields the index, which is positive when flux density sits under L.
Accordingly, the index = 0.05 nm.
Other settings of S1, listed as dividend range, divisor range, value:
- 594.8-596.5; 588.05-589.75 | 1.08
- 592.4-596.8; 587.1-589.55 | 1.07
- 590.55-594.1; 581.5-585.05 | 0.99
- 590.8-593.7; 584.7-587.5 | 1.04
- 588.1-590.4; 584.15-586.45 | 0.92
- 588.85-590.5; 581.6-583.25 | 0.88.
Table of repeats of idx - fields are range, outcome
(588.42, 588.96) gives 10.4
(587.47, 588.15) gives 11.3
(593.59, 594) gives 10.9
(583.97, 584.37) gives 10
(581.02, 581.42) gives 10.5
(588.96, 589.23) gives 8.81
